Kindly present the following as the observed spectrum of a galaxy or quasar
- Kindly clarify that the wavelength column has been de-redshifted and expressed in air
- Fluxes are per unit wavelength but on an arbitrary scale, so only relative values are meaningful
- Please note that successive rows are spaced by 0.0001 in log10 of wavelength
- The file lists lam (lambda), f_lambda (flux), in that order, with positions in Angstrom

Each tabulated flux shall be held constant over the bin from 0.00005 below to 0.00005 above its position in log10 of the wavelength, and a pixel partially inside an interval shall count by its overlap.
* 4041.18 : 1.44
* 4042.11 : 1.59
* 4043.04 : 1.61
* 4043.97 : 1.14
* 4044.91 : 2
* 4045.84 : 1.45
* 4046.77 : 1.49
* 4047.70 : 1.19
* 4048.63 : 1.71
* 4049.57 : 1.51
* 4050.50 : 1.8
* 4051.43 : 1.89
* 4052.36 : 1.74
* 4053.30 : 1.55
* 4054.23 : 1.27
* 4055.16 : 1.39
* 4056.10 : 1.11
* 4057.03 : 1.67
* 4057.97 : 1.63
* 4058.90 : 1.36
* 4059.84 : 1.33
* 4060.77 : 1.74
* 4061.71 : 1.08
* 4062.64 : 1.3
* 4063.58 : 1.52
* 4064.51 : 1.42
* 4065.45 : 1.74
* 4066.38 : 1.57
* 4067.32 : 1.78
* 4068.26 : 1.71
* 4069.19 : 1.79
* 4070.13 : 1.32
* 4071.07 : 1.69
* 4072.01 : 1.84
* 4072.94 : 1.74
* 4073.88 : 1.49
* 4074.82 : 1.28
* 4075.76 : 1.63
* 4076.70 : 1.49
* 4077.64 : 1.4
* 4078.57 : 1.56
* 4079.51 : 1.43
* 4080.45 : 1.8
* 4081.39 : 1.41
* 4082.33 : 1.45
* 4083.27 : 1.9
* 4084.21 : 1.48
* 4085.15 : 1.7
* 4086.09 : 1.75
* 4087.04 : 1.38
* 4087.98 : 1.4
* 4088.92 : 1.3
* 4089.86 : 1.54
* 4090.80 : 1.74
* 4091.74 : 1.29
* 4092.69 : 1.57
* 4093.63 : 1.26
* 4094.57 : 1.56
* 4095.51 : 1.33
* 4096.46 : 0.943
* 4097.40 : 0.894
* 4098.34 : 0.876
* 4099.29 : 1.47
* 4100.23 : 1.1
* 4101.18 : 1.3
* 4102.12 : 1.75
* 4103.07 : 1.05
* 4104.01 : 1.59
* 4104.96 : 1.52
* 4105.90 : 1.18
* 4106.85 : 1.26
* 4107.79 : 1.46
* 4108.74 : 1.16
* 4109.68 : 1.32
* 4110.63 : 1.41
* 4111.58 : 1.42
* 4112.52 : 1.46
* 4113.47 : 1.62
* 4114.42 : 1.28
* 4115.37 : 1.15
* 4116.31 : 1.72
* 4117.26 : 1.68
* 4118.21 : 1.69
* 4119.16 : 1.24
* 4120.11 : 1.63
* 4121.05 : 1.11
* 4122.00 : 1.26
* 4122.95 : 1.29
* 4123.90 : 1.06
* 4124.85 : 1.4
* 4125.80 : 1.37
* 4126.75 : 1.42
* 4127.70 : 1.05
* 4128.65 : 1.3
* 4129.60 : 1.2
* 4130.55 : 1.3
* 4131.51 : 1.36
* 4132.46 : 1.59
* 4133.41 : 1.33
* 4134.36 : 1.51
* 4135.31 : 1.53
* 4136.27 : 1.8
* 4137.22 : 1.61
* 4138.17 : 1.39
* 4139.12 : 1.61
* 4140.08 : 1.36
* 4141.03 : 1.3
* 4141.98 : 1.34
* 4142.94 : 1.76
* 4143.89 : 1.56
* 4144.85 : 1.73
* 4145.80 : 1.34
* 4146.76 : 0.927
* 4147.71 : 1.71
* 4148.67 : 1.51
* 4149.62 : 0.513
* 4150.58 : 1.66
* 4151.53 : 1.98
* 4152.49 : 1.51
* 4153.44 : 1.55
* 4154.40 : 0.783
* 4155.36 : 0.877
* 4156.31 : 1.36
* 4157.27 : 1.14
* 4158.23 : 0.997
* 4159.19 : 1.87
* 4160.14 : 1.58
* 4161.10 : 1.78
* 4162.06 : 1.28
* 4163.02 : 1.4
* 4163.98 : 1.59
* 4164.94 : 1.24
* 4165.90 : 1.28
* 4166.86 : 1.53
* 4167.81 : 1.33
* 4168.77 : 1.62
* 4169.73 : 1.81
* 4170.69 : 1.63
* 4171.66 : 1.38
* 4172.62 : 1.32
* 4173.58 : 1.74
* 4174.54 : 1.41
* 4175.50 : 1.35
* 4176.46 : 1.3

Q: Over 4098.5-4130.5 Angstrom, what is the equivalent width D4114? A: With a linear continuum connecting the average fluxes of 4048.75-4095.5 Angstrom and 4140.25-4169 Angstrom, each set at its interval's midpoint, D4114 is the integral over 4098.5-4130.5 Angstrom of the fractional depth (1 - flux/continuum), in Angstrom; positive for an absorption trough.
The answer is 2.4 Angstrom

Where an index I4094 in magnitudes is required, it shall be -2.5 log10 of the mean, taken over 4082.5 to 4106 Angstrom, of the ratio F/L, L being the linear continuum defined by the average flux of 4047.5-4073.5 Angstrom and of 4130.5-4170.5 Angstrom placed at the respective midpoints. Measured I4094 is 0.08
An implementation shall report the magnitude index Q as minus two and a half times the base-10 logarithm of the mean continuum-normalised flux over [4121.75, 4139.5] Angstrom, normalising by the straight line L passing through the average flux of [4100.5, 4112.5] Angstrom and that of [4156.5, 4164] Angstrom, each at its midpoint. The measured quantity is 0.01 mag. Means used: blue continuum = 1.37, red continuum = 1.44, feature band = 1.39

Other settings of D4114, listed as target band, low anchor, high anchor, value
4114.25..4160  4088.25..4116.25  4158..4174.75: 1.1 Angstrom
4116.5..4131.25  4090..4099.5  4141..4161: 0.0 Angstrom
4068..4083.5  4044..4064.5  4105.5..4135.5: -1.3 Angstrom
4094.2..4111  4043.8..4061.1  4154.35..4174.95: 2.2 Angstrom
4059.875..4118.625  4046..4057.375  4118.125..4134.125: -1.6 Angstrom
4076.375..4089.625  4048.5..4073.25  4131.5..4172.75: 0.0 Angstrom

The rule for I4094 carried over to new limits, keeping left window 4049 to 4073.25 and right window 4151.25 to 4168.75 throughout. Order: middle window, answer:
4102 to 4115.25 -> 0.08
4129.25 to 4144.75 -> -0.04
